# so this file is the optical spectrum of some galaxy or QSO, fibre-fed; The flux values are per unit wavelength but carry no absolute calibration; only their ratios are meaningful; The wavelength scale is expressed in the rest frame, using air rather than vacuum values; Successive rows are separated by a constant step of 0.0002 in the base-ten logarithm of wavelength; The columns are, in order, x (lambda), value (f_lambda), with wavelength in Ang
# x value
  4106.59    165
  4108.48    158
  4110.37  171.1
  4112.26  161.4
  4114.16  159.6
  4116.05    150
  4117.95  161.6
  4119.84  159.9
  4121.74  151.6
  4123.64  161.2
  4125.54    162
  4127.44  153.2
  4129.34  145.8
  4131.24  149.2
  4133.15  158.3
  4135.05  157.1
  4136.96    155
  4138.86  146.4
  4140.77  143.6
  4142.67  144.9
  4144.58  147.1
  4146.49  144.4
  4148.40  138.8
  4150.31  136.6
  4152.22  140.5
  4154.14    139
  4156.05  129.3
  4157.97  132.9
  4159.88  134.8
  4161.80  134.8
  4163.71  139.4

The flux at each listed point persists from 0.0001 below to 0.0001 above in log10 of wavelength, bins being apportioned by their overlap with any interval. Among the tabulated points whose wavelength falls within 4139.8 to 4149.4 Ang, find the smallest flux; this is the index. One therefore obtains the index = 138.8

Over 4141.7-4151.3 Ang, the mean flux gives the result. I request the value 142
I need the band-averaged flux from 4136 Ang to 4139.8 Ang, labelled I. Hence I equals 151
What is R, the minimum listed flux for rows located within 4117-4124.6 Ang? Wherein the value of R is 151.6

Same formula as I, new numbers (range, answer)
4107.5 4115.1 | 163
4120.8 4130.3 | 155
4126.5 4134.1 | 152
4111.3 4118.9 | 158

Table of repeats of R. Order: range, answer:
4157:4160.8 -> 132.9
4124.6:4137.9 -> 145.8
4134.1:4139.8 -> 146.4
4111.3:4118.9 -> 150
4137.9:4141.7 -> 143.6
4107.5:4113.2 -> 158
